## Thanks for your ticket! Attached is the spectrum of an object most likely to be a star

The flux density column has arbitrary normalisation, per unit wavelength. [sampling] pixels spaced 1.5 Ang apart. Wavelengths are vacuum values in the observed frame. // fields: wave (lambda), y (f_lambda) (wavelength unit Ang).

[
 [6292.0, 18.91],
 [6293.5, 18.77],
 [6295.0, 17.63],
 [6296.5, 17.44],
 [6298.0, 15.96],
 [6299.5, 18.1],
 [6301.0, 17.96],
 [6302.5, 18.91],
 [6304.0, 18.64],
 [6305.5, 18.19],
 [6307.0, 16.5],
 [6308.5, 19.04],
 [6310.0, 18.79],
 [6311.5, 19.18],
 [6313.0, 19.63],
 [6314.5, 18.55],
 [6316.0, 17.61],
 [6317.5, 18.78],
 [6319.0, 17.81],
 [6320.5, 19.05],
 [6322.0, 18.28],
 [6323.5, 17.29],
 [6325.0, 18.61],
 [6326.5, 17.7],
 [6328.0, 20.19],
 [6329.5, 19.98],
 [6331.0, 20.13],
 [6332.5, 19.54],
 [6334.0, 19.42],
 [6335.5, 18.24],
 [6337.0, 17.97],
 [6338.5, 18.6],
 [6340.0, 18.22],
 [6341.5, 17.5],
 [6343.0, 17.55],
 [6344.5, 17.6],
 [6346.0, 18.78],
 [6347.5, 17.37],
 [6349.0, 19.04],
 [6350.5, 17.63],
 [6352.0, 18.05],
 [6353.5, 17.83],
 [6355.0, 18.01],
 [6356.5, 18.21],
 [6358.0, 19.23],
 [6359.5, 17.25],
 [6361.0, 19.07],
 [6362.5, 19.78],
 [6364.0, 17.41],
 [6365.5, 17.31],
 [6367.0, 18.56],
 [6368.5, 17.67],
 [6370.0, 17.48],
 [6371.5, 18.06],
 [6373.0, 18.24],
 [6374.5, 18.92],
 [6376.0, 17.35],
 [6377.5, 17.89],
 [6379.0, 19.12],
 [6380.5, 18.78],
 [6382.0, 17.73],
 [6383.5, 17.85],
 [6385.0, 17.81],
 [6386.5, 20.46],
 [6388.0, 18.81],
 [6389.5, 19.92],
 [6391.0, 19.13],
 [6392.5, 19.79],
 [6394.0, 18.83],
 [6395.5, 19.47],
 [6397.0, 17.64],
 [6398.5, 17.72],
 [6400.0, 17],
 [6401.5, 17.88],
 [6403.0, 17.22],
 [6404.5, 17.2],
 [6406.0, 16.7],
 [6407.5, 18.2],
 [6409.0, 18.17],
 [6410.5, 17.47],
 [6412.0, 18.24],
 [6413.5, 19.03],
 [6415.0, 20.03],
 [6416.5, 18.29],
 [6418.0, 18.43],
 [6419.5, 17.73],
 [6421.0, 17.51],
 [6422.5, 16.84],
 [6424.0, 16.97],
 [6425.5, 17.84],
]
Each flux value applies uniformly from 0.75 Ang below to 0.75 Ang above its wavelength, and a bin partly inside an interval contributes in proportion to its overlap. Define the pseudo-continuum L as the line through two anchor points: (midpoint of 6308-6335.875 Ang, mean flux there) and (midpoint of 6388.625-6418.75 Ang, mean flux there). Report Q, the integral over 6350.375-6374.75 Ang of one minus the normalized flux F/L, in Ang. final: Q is 0.6 Ang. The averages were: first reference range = 18.8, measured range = 18.2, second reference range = 18.3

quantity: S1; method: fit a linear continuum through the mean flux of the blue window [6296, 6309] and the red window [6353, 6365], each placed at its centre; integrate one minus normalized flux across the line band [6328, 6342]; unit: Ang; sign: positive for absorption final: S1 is -0.6 Ang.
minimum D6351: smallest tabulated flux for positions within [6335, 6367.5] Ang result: 17.25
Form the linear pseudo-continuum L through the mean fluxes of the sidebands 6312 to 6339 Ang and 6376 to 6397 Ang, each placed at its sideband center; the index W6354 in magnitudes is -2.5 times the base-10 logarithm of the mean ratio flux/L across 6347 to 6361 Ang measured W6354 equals 0.04 mag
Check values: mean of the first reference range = 18.7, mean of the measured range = 18.1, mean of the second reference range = 18.8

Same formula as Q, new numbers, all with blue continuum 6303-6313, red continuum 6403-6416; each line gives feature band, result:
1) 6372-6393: -0.6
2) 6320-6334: -0.4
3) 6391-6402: -0.2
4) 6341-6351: 0.2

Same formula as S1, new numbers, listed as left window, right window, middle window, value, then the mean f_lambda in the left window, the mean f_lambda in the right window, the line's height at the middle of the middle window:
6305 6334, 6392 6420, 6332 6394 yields 0.2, 18.7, 18.1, 18.4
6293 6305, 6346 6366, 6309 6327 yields -0.4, 17.9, 18.2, 18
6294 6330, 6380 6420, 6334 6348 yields 0.2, 18.3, 18.4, 18.3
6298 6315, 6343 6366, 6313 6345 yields -0.5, 18.4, 18.2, 18.3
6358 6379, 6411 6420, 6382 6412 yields 0.3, 18.2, 18.6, 18.4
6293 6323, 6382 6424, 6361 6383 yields 0.1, 18.2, 18.2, 18.2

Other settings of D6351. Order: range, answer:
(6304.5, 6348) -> 16.5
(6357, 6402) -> 17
